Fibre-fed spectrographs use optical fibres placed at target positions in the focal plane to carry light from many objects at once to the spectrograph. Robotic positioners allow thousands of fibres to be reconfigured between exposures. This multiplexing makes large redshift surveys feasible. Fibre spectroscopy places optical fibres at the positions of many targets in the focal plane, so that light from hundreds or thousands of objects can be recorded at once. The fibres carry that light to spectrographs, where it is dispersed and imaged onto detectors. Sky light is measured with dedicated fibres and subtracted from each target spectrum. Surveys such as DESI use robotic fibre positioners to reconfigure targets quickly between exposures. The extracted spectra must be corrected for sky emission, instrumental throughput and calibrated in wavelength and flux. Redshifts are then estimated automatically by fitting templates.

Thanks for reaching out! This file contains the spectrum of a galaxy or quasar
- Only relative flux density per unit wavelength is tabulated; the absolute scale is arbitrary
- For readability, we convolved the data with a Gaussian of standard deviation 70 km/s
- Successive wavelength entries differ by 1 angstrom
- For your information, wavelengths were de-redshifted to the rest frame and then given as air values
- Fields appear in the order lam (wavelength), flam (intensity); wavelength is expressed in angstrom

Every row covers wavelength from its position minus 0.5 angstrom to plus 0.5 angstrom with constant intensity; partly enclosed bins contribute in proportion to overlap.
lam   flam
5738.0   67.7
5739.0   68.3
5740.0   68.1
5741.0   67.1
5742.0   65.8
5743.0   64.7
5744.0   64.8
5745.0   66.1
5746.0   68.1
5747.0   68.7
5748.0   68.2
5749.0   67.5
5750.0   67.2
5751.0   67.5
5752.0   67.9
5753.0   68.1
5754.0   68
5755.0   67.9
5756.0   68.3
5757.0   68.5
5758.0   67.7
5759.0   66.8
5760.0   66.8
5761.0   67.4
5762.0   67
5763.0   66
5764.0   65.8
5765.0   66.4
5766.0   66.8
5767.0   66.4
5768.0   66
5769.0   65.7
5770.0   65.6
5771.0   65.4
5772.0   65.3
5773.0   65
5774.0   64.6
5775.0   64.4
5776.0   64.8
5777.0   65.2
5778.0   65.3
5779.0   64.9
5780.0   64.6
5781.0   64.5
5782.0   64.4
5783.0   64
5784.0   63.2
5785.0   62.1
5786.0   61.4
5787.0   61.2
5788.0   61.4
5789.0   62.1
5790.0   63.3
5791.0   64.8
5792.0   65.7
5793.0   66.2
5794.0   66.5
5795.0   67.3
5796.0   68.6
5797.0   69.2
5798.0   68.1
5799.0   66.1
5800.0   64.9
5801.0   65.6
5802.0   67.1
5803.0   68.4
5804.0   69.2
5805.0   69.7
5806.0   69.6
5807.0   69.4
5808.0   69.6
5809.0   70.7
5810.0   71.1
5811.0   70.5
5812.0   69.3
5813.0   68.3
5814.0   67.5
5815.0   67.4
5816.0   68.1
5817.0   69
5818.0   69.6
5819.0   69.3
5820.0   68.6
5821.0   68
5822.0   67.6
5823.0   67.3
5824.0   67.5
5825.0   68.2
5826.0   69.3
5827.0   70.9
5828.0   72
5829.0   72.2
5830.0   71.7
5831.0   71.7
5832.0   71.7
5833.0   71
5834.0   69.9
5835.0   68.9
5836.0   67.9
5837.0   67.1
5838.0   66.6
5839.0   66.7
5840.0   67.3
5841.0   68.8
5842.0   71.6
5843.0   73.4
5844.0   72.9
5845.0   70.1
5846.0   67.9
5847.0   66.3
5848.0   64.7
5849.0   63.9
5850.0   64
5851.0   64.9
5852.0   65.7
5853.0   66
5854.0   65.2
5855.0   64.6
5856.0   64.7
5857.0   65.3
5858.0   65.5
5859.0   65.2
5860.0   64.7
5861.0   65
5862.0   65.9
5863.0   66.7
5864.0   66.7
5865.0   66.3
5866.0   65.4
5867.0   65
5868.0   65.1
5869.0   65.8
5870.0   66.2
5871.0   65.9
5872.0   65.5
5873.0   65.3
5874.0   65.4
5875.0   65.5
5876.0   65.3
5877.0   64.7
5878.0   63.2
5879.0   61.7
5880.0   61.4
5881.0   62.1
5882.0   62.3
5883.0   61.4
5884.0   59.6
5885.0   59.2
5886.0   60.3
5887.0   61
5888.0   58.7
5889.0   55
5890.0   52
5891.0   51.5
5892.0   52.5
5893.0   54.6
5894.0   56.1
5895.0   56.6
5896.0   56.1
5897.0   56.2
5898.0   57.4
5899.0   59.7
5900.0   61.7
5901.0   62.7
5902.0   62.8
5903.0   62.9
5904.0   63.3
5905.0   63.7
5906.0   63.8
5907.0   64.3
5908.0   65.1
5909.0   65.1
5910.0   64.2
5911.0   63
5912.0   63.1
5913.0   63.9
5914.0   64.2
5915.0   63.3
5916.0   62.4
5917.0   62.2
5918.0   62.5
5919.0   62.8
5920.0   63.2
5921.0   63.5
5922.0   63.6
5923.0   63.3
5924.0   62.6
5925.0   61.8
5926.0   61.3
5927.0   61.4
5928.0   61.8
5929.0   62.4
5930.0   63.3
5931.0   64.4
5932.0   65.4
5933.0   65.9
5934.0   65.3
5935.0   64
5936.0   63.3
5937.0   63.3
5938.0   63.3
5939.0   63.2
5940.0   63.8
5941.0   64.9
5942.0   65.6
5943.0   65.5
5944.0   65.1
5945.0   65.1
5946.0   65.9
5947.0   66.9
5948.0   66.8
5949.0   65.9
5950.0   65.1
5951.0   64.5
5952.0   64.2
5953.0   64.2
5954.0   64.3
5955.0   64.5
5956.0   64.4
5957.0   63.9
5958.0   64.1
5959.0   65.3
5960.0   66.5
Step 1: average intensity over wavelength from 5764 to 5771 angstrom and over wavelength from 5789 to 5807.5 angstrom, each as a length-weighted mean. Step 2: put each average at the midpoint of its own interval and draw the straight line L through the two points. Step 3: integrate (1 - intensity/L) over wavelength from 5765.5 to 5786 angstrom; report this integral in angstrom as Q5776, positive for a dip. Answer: 0.5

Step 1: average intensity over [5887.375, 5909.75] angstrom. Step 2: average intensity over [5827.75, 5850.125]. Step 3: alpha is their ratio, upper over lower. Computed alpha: 0.86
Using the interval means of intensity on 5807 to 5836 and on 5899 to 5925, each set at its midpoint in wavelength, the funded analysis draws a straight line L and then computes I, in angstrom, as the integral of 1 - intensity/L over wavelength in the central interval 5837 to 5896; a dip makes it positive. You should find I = 2.36 angstrom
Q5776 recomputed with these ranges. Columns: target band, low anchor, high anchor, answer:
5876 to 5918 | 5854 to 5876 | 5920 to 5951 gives 2.70 angstrom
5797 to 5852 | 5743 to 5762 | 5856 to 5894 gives -3.55 angstrom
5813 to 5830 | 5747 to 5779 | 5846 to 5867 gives -0.81 angstrom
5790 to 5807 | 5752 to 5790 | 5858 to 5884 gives -0.54 angstrom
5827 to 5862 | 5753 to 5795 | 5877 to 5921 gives -2.81 angstrom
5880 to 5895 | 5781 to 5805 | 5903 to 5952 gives 1.55 angstrom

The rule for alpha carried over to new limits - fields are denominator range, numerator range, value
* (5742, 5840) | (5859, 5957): 0.94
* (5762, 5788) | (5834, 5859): 1.04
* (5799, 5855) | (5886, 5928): 0.89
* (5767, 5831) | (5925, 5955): 0.96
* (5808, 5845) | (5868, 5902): 0.87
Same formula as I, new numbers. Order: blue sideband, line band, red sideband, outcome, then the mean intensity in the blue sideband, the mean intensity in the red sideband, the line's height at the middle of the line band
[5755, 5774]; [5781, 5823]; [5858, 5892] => -1.09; 66.5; 62.8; 65.2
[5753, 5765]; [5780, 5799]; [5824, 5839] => 1.01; 67.3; 69.7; 68.3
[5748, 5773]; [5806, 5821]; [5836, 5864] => -0.53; 66.9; 66.7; 66.8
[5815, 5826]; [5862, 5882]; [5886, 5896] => -1.97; 68.3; 55.6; 59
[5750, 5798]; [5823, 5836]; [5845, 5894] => -1.21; 65.7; 63.1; 64.2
